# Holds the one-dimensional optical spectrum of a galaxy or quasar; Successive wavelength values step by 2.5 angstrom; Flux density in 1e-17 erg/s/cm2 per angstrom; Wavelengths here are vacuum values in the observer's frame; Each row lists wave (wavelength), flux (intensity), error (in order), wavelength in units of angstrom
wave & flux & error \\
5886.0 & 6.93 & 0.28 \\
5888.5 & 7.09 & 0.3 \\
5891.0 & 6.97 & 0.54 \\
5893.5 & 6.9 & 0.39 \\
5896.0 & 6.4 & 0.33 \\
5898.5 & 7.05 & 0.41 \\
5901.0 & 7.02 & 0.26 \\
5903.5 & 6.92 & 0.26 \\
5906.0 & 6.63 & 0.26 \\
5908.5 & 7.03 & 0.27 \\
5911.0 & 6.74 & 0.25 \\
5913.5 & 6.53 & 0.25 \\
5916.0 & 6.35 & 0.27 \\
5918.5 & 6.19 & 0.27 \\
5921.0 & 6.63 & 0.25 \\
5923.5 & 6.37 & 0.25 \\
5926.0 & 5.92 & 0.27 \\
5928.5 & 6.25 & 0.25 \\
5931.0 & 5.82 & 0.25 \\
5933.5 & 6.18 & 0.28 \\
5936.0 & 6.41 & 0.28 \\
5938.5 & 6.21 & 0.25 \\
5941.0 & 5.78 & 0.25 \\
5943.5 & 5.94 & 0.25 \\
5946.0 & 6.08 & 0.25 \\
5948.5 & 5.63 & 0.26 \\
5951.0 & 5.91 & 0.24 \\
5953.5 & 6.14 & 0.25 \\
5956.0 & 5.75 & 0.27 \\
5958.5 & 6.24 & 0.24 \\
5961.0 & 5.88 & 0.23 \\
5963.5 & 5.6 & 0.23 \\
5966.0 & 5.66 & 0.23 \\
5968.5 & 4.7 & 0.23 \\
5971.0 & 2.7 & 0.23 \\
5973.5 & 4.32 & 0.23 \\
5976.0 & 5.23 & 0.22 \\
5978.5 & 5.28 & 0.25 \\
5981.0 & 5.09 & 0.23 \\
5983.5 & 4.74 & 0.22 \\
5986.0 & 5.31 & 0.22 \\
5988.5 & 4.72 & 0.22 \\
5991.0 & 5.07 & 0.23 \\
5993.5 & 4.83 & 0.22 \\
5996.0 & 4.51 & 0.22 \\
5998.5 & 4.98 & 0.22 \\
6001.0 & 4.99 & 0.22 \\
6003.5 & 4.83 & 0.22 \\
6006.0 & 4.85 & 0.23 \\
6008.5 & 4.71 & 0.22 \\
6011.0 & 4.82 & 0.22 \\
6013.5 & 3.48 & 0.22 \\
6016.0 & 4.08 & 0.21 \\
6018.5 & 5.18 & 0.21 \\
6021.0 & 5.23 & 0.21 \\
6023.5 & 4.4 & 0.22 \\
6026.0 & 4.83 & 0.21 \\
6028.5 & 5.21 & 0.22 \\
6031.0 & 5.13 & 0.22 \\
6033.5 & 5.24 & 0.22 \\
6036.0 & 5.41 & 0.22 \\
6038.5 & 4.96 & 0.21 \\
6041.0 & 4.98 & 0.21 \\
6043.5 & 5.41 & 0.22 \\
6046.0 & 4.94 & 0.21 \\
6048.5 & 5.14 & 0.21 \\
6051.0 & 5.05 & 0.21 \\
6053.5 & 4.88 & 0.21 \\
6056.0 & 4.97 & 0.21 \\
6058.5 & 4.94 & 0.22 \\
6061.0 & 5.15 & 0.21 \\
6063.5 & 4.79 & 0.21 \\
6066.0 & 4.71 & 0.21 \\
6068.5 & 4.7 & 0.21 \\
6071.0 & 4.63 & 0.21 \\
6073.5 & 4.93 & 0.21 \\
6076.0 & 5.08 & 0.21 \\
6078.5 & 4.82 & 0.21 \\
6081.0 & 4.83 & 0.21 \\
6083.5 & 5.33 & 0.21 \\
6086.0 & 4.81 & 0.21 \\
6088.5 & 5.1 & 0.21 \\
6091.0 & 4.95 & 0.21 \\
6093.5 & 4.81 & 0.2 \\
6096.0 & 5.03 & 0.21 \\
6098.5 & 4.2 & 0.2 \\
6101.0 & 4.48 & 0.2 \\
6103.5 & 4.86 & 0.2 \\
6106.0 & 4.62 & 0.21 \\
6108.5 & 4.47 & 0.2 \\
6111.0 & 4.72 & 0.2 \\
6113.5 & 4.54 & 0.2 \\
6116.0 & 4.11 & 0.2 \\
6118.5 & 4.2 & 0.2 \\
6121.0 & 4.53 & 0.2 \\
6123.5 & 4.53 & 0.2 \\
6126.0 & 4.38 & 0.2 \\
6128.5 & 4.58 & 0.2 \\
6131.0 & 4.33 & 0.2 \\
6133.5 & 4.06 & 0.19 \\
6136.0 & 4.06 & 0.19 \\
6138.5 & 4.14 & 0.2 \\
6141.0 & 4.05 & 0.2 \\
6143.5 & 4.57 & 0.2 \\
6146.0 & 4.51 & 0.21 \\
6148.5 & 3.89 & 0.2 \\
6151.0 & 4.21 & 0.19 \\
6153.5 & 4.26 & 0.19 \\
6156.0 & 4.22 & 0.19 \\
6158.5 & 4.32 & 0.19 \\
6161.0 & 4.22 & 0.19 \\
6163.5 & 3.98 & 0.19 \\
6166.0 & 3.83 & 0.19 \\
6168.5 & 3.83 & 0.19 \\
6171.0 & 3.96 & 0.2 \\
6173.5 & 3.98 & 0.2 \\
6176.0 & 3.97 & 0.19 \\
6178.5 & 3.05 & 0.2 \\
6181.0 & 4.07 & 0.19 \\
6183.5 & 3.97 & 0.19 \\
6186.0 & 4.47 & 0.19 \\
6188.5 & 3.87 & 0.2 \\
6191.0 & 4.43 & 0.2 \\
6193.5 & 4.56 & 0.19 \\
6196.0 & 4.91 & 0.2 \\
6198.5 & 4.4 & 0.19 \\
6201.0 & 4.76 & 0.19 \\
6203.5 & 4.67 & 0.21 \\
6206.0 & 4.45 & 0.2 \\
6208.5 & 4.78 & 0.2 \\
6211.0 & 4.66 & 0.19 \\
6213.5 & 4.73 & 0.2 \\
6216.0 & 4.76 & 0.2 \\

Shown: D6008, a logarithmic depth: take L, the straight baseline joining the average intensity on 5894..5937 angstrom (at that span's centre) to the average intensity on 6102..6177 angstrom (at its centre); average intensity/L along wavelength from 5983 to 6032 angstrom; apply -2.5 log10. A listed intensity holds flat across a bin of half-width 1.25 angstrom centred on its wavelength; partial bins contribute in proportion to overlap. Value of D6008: 0.17 mag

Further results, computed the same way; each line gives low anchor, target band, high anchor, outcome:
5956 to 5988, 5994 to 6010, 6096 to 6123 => 0.03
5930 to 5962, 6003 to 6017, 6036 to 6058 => 0.21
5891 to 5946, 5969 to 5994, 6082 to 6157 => 0.23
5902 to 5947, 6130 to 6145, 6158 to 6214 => 0.11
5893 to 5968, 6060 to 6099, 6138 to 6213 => 0.03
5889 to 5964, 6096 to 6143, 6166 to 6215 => 0.10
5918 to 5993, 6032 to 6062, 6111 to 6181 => -0.04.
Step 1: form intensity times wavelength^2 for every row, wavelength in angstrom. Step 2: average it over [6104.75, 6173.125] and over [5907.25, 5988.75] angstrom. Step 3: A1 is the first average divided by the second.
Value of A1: 0.79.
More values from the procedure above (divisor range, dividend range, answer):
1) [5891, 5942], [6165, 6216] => 0.72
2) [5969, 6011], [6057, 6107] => 1.05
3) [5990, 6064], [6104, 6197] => 0.90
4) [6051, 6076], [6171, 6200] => 0.89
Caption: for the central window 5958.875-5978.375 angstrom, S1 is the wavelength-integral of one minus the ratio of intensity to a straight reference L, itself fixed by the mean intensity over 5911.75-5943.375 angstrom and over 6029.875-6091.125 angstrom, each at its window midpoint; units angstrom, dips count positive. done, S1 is 3.0 angstrom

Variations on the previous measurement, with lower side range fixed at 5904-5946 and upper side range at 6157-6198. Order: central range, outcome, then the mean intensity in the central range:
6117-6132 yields 0.5 angstrom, 4.42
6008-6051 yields 3.9 angstrom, 4.9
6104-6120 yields 0.7 angstrom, 4.46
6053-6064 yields 0.4 angstrom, 4.96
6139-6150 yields 0.4 angstrom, 4.25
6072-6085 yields -0.1 angstrom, 4.99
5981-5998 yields 2.6 angstrom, 4.89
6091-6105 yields 0.3 angstrom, 4.7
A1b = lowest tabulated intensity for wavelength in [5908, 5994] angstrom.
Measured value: 2.7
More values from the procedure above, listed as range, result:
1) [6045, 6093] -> 4.63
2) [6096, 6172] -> 3.83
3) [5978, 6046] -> 3.48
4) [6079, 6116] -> 4.11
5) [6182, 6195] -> 3.87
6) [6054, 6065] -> 4.79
